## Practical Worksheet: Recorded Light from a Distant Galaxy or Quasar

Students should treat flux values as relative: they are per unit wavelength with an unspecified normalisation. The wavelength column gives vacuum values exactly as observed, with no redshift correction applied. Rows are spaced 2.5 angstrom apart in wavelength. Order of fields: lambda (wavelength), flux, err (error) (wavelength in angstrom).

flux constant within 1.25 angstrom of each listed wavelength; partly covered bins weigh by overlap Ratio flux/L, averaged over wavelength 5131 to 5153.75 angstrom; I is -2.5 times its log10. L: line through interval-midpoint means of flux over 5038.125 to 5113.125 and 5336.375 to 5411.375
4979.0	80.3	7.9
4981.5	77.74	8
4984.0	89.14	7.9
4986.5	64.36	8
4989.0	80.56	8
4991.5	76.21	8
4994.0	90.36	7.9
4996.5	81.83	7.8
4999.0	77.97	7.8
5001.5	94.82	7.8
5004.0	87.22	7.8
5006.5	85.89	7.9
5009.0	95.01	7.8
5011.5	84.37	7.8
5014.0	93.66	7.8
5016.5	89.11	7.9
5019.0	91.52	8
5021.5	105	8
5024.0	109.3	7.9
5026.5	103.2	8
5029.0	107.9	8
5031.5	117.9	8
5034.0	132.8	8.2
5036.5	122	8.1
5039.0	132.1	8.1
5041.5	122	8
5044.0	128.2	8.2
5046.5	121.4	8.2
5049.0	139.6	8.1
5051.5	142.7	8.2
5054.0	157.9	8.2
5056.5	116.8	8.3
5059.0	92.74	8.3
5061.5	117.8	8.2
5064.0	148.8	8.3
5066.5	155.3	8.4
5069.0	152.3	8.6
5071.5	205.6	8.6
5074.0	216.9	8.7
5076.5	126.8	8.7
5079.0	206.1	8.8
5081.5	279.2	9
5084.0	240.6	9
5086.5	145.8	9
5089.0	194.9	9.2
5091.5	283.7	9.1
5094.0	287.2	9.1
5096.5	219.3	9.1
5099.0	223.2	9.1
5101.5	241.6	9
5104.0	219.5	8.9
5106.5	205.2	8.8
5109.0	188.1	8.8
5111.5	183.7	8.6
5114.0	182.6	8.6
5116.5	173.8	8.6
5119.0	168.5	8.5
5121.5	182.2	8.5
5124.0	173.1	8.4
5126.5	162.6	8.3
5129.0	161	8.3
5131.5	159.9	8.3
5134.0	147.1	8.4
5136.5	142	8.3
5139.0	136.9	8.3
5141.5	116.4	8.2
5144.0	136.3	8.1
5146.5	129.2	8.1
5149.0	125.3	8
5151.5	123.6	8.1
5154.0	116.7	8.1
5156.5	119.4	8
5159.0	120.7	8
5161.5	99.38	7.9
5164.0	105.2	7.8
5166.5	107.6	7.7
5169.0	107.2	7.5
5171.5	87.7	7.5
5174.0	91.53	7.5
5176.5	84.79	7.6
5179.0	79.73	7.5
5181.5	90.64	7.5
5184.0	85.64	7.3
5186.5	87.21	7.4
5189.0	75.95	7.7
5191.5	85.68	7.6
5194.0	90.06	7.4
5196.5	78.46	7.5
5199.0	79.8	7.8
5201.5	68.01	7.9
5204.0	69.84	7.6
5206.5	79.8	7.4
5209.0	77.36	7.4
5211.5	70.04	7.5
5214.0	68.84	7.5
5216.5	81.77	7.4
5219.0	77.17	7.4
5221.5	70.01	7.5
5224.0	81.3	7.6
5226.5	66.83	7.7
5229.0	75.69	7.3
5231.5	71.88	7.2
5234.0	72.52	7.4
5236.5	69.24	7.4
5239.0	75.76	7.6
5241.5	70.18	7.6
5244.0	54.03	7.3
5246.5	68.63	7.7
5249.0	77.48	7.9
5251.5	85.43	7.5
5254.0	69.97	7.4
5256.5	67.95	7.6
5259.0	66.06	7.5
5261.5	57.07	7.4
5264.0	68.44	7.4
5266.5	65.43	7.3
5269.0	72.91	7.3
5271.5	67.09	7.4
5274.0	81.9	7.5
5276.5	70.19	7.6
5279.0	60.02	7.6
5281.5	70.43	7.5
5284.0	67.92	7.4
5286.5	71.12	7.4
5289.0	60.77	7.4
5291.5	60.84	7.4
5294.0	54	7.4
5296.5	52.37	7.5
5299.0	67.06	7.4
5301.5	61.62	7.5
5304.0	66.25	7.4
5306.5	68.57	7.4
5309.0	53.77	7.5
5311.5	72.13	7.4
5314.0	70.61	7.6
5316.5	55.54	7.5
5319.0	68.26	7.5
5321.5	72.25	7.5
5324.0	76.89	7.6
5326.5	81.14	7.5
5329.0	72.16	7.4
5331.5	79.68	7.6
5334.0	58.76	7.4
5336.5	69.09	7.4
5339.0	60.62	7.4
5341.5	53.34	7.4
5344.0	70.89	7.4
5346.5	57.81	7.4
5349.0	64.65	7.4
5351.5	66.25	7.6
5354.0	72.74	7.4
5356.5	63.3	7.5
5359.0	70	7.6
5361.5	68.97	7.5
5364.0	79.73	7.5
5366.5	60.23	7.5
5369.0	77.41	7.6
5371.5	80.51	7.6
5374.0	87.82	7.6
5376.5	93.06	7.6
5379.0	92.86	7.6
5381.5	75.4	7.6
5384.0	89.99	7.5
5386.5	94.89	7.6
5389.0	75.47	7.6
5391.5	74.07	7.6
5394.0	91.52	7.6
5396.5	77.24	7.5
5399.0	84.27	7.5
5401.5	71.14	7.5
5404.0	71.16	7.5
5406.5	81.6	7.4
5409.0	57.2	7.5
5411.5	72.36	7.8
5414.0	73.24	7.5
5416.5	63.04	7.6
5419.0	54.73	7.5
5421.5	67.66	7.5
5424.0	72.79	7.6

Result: 0.17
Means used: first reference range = 180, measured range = 134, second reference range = 74.5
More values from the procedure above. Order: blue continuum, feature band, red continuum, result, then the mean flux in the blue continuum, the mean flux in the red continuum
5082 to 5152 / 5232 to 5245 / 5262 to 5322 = 0.42 mag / 182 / 65.6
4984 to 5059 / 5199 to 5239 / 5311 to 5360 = 0.11 mag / 105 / 67.7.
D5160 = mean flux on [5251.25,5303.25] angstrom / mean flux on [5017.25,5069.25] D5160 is 0.54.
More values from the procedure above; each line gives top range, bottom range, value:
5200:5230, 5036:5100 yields 0.43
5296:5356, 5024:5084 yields 0.45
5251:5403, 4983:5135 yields 0.48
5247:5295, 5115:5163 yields 0.48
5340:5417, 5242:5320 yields 1.13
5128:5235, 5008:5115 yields 0.61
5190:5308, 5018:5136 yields 0.42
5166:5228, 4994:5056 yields 0.75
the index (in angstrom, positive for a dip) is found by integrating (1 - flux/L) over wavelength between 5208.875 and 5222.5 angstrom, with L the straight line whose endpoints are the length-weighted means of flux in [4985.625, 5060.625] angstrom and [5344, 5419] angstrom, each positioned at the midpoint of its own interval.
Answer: 2.3 angstrom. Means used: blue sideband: 105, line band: 74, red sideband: 75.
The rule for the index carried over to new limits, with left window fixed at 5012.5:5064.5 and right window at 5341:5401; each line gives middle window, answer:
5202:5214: 2.9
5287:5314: 7.2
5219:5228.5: 2.1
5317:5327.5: 1.2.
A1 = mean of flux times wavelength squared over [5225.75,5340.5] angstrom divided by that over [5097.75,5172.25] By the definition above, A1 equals 0.47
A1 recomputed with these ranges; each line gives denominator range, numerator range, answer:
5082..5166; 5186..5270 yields 0.45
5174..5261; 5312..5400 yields 1.03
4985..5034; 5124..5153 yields 1.61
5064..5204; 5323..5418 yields 0.54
